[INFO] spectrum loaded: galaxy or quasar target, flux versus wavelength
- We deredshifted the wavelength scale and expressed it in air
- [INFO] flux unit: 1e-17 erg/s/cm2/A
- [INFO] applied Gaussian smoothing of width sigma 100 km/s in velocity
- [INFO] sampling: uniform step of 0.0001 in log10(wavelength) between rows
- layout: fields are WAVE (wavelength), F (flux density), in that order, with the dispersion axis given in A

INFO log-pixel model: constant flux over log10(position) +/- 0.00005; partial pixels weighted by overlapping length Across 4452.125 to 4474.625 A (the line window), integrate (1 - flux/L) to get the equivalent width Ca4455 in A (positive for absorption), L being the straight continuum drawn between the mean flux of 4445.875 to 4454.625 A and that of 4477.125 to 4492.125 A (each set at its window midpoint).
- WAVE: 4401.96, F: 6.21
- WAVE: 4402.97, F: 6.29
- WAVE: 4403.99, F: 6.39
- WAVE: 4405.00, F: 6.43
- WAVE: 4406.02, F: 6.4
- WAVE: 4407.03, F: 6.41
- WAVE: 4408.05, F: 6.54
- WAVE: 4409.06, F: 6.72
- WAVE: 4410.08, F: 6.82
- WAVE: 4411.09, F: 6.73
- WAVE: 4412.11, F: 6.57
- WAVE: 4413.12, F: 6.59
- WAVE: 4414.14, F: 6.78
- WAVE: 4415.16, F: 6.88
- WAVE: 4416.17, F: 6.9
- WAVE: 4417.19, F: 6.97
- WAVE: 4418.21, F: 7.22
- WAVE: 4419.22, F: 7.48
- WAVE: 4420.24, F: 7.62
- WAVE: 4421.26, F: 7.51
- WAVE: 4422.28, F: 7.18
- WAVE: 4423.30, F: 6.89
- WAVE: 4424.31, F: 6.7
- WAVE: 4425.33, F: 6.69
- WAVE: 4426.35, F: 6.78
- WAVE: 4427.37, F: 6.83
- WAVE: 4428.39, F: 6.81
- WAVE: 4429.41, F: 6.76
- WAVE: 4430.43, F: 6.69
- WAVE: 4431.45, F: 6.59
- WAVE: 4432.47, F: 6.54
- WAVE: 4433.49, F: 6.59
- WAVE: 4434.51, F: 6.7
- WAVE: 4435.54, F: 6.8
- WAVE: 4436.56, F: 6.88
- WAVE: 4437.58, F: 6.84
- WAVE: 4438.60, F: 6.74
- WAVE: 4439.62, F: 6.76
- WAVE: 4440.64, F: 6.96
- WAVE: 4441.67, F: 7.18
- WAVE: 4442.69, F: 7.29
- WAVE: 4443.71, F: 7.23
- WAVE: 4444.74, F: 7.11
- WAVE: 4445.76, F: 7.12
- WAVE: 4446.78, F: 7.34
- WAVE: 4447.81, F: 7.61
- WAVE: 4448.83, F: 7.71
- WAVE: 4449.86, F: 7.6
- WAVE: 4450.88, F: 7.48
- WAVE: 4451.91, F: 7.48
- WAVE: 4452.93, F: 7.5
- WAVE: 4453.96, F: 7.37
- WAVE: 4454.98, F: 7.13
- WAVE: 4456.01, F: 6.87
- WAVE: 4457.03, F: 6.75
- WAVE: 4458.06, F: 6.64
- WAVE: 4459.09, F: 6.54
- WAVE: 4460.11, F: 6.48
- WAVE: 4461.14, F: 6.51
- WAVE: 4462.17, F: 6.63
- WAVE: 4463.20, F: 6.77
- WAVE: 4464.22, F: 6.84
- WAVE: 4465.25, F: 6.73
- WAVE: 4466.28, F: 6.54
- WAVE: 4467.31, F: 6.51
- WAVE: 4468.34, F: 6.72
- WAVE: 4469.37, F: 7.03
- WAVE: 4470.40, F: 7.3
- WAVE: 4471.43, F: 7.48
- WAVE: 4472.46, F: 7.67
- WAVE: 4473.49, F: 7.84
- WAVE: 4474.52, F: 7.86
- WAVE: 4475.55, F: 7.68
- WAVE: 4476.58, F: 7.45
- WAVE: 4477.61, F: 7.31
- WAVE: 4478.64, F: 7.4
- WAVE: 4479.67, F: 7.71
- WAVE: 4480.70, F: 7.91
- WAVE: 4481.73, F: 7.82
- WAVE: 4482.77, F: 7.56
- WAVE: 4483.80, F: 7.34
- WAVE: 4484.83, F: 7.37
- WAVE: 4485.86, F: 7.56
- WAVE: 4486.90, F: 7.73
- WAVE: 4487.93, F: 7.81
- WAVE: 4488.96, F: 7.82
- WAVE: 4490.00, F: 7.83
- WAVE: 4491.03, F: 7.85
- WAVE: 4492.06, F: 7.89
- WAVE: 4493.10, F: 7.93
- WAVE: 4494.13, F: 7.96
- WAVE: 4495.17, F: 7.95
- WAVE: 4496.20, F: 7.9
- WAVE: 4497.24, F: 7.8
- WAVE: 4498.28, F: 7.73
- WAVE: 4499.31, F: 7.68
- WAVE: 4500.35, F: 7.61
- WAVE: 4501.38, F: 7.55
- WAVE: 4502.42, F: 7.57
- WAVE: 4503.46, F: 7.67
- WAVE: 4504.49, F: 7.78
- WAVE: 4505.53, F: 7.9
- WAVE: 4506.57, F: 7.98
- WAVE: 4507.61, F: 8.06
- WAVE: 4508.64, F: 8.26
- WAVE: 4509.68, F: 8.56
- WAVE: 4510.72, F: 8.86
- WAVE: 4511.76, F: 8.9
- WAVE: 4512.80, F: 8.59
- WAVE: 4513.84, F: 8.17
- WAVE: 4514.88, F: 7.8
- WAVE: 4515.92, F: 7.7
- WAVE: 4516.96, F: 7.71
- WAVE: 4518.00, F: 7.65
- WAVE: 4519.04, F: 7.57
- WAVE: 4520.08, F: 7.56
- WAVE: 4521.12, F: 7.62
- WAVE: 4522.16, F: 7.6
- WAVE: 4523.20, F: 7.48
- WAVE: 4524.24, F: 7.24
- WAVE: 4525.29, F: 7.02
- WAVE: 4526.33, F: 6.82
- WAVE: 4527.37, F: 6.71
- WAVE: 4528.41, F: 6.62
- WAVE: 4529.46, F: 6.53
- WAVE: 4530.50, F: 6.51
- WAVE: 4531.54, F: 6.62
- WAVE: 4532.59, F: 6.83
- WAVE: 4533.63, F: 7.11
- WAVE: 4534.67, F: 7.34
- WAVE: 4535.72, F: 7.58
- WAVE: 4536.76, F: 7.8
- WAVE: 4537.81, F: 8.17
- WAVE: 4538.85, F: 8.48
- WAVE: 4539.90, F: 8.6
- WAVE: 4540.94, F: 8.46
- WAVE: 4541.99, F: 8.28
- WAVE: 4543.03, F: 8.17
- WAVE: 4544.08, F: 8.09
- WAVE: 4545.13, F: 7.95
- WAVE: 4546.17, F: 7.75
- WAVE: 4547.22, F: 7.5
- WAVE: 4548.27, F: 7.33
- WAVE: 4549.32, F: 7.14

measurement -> 1.7 A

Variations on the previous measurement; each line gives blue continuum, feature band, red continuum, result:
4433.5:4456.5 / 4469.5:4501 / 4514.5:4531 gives -2.1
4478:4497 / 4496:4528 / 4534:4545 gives 0.5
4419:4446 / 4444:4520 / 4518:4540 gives -4.4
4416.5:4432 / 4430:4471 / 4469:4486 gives 1.7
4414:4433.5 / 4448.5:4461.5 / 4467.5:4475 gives 0.2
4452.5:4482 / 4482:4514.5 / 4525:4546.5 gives -2.7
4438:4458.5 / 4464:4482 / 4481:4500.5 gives 0.5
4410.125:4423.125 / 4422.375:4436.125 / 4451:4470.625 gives 0.5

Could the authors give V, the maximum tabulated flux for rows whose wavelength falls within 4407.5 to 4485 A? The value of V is 7.91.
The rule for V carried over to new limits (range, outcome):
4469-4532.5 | 8.9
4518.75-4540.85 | 8.6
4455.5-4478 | 7.86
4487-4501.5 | 7.96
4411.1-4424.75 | 7.62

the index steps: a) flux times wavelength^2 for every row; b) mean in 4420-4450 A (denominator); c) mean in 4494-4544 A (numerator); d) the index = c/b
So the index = 1.15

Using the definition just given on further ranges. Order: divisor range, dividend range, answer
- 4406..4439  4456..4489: 1.08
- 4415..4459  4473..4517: 1.14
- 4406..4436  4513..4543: 1.15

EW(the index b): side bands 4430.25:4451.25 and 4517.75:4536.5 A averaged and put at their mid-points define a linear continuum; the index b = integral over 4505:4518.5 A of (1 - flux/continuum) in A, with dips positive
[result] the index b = -2.0 A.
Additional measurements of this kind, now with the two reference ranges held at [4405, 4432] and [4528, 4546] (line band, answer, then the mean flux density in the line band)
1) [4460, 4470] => 0.6 A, 6.69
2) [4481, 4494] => -0.8 A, 7.72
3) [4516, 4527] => 0.1 A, 7.43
